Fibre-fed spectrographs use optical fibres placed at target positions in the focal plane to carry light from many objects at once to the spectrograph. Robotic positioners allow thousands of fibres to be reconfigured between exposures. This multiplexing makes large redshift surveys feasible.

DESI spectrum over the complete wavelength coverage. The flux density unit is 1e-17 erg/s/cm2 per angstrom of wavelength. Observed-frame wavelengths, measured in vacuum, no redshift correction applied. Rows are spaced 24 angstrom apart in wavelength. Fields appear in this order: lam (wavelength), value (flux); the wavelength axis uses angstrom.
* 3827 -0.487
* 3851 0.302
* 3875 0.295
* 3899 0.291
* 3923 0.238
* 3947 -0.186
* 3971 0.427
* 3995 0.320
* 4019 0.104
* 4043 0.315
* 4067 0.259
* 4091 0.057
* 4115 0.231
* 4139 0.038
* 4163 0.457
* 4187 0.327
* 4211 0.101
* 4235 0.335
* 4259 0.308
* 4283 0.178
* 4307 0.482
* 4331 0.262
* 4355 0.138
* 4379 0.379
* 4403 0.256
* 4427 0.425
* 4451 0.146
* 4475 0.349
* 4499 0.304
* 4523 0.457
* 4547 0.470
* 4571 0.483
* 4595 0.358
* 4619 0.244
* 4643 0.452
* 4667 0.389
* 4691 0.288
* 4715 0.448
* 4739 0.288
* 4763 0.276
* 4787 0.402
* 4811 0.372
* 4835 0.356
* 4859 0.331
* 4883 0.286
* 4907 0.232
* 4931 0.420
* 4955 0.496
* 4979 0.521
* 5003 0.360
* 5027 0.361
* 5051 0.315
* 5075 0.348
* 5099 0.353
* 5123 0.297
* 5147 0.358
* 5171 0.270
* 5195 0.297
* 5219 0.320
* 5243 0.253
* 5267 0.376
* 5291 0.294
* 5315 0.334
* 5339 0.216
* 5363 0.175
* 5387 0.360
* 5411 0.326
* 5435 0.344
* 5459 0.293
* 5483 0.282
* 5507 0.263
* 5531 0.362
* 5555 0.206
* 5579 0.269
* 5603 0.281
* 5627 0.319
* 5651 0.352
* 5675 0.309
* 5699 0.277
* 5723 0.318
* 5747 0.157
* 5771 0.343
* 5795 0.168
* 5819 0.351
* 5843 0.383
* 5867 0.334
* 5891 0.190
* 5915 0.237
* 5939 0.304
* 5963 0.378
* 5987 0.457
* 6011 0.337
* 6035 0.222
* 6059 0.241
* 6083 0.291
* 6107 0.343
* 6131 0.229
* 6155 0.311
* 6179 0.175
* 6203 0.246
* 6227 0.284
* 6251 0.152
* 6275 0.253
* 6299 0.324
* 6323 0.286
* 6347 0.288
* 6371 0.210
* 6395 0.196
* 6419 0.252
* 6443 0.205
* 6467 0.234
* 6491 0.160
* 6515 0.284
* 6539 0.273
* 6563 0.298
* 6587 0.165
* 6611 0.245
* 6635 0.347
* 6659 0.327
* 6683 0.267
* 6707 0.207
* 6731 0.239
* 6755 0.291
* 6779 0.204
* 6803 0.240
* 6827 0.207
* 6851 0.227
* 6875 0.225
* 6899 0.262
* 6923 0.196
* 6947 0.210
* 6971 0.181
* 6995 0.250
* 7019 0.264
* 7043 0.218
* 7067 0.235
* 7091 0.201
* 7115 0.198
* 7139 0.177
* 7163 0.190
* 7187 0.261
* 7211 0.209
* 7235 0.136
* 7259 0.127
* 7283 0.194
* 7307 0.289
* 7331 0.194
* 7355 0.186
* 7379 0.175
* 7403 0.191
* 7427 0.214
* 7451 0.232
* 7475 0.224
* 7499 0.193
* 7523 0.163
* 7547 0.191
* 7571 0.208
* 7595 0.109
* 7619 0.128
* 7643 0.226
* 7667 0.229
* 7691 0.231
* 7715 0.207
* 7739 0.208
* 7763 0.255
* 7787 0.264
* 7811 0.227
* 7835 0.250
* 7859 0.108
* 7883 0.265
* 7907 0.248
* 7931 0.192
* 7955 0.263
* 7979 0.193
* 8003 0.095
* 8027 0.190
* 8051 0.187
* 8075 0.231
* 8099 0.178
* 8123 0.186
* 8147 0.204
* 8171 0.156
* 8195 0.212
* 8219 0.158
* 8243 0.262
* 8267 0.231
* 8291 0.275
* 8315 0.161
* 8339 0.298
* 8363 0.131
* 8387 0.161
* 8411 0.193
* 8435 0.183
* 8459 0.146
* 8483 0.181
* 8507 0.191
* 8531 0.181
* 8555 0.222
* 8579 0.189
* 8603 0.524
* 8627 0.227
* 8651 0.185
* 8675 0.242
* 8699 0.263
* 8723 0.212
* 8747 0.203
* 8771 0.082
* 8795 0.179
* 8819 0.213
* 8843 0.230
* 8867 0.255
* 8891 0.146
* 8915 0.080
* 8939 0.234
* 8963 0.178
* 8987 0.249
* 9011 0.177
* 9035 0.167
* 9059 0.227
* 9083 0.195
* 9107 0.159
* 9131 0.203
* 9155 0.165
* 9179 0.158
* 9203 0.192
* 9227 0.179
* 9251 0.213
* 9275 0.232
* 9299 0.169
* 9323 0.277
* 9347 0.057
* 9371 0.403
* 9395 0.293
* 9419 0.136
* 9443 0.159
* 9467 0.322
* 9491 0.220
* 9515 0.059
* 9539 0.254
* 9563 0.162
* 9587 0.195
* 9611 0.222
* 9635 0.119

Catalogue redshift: 1.308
